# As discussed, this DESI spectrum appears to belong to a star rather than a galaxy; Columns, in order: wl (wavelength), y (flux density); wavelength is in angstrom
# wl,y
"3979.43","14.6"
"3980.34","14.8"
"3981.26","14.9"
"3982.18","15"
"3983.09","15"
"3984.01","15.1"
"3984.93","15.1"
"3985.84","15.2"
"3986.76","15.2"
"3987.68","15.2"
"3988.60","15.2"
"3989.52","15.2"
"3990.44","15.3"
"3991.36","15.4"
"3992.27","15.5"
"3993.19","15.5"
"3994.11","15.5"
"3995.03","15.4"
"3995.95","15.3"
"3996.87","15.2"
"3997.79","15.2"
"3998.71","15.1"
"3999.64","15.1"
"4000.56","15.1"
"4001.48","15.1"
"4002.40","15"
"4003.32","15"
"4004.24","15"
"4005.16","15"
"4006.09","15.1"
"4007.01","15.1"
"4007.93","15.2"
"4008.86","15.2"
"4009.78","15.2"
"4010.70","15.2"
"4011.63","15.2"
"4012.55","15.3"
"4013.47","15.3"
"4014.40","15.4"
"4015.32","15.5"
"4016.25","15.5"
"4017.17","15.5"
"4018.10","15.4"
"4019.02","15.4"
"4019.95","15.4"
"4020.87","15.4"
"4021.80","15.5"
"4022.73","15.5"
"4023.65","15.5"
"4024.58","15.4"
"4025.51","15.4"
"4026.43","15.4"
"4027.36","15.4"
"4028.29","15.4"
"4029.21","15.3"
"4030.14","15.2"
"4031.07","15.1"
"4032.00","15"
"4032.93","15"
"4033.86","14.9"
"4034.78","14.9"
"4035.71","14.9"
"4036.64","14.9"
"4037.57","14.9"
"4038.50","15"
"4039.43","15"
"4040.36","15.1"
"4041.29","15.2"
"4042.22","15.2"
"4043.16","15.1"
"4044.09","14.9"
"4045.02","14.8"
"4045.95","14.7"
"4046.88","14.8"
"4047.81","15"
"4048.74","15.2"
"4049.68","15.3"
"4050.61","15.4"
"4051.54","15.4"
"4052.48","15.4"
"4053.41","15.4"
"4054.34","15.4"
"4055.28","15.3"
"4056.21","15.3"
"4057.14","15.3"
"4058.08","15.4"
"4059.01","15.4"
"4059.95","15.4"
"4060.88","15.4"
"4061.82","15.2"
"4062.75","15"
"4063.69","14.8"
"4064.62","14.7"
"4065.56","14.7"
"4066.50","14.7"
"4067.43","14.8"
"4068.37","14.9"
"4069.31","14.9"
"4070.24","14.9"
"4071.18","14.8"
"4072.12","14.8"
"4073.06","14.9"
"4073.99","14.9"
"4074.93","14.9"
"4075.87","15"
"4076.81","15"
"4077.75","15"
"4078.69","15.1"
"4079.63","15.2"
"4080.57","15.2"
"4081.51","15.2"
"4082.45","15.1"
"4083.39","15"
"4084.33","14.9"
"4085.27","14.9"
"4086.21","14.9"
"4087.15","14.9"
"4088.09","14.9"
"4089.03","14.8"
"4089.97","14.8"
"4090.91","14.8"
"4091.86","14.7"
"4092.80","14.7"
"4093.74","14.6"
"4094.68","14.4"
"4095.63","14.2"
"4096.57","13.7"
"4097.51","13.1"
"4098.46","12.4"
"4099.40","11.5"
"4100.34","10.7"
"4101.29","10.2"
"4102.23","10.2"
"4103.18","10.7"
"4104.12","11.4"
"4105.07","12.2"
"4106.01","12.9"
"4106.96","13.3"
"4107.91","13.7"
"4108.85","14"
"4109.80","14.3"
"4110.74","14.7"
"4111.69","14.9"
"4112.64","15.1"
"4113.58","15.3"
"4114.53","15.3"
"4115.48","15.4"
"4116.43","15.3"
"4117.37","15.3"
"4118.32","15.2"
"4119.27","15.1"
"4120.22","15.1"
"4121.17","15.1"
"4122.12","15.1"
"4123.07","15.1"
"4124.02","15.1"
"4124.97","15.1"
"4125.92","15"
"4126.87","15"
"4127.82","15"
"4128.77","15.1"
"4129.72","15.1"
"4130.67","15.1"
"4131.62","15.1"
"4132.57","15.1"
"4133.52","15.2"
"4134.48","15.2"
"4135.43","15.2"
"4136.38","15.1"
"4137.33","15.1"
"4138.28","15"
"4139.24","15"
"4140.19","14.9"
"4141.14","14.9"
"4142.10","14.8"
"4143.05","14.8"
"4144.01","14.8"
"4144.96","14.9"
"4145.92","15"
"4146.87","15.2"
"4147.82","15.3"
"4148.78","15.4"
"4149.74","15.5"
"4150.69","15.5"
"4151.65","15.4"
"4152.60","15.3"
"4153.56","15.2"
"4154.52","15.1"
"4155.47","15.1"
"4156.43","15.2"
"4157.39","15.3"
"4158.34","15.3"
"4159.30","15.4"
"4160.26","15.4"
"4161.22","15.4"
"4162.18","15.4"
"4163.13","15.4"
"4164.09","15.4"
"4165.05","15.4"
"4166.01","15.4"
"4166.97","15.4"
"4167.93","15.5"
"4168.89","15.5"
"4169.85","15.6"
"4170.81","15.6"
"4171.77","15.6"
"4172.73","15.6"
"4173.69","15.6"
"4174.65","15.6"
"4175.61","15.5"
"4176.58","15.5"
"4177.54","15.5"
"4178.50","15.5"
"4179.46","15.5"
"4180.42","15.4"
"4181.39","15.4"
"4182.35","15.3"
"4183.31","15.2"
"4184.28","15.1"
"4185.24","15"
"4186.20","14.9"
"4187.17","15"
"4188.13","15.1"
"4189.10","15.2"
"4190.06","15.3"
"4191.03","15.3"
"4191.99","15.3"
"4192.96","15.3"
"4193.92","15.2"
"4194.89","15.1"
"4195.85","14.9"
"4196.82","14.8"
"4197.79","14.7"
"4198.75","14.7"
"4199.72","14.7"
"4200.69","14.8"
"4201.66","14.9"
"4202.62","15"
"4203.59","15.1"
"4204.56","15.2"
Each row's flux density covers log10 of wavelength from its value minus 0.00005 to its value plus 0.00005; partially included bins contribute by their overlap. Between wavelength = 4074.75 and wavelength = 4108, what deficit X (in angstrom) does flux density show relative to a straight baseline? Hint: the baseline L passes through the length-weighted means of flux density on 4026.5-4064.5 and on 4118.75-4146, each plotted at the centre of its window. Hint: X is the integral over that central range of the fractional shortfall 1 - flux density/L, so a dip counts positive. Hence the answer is 2.8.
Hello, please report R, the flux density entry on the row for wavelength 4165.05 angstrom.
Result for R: 15.4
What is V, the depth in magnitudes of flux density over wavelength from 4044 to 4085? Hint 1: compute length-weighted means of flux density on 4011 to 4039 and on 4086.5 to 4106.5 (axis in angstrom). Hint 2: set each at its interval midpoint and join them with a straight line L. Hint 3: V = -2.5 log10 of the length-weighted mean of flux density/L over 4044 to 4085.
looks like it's -0.07 mag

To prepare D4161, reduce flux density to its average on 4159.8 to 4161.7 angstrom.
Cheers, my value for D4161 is 15.4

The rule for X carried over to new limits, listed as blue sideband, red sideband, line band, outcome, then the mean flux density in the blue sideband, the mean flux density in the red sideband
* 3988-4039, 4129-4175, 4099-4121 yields 2.40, 15.2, 15.3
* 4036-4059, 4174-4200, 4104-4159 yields 0.96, 15.1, 15.2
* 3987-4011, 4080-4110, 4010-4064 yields -2.39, 15.2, 13.6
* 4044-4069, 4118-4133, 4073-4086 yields 0.07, 15.1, 15.1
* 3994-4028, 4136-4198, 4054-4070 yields 0.19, 15.3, 15.3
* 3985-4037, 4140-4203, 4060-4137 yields 3.78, 15.2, 15.2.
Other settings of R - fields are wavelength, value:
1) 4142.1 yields 14.8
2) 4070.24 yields 14.9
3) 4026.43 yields 15.4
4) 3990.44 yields 15.3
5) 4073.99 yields 14.9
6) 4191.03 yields 15.3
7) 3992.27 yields 15.5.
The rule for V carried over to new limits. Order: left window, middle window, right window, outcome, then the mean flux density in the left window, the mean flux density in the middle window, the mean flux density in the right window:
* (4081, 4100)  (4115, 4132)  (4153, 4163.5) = -0.02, 14.4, 15.1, 15.3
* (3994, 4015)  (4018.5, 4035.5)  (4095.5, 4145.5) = -0.02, 15.2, 15.3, 14.3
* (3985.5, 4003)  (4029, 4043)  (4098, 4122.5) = -0.03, 15.2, 15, 13.6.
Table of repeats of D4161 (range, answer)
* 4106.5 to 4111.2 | 14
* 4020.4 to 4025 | 15.5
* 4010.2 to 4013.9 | 15.3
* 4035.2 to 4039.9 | 14.9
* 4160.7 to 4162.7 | 15.4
